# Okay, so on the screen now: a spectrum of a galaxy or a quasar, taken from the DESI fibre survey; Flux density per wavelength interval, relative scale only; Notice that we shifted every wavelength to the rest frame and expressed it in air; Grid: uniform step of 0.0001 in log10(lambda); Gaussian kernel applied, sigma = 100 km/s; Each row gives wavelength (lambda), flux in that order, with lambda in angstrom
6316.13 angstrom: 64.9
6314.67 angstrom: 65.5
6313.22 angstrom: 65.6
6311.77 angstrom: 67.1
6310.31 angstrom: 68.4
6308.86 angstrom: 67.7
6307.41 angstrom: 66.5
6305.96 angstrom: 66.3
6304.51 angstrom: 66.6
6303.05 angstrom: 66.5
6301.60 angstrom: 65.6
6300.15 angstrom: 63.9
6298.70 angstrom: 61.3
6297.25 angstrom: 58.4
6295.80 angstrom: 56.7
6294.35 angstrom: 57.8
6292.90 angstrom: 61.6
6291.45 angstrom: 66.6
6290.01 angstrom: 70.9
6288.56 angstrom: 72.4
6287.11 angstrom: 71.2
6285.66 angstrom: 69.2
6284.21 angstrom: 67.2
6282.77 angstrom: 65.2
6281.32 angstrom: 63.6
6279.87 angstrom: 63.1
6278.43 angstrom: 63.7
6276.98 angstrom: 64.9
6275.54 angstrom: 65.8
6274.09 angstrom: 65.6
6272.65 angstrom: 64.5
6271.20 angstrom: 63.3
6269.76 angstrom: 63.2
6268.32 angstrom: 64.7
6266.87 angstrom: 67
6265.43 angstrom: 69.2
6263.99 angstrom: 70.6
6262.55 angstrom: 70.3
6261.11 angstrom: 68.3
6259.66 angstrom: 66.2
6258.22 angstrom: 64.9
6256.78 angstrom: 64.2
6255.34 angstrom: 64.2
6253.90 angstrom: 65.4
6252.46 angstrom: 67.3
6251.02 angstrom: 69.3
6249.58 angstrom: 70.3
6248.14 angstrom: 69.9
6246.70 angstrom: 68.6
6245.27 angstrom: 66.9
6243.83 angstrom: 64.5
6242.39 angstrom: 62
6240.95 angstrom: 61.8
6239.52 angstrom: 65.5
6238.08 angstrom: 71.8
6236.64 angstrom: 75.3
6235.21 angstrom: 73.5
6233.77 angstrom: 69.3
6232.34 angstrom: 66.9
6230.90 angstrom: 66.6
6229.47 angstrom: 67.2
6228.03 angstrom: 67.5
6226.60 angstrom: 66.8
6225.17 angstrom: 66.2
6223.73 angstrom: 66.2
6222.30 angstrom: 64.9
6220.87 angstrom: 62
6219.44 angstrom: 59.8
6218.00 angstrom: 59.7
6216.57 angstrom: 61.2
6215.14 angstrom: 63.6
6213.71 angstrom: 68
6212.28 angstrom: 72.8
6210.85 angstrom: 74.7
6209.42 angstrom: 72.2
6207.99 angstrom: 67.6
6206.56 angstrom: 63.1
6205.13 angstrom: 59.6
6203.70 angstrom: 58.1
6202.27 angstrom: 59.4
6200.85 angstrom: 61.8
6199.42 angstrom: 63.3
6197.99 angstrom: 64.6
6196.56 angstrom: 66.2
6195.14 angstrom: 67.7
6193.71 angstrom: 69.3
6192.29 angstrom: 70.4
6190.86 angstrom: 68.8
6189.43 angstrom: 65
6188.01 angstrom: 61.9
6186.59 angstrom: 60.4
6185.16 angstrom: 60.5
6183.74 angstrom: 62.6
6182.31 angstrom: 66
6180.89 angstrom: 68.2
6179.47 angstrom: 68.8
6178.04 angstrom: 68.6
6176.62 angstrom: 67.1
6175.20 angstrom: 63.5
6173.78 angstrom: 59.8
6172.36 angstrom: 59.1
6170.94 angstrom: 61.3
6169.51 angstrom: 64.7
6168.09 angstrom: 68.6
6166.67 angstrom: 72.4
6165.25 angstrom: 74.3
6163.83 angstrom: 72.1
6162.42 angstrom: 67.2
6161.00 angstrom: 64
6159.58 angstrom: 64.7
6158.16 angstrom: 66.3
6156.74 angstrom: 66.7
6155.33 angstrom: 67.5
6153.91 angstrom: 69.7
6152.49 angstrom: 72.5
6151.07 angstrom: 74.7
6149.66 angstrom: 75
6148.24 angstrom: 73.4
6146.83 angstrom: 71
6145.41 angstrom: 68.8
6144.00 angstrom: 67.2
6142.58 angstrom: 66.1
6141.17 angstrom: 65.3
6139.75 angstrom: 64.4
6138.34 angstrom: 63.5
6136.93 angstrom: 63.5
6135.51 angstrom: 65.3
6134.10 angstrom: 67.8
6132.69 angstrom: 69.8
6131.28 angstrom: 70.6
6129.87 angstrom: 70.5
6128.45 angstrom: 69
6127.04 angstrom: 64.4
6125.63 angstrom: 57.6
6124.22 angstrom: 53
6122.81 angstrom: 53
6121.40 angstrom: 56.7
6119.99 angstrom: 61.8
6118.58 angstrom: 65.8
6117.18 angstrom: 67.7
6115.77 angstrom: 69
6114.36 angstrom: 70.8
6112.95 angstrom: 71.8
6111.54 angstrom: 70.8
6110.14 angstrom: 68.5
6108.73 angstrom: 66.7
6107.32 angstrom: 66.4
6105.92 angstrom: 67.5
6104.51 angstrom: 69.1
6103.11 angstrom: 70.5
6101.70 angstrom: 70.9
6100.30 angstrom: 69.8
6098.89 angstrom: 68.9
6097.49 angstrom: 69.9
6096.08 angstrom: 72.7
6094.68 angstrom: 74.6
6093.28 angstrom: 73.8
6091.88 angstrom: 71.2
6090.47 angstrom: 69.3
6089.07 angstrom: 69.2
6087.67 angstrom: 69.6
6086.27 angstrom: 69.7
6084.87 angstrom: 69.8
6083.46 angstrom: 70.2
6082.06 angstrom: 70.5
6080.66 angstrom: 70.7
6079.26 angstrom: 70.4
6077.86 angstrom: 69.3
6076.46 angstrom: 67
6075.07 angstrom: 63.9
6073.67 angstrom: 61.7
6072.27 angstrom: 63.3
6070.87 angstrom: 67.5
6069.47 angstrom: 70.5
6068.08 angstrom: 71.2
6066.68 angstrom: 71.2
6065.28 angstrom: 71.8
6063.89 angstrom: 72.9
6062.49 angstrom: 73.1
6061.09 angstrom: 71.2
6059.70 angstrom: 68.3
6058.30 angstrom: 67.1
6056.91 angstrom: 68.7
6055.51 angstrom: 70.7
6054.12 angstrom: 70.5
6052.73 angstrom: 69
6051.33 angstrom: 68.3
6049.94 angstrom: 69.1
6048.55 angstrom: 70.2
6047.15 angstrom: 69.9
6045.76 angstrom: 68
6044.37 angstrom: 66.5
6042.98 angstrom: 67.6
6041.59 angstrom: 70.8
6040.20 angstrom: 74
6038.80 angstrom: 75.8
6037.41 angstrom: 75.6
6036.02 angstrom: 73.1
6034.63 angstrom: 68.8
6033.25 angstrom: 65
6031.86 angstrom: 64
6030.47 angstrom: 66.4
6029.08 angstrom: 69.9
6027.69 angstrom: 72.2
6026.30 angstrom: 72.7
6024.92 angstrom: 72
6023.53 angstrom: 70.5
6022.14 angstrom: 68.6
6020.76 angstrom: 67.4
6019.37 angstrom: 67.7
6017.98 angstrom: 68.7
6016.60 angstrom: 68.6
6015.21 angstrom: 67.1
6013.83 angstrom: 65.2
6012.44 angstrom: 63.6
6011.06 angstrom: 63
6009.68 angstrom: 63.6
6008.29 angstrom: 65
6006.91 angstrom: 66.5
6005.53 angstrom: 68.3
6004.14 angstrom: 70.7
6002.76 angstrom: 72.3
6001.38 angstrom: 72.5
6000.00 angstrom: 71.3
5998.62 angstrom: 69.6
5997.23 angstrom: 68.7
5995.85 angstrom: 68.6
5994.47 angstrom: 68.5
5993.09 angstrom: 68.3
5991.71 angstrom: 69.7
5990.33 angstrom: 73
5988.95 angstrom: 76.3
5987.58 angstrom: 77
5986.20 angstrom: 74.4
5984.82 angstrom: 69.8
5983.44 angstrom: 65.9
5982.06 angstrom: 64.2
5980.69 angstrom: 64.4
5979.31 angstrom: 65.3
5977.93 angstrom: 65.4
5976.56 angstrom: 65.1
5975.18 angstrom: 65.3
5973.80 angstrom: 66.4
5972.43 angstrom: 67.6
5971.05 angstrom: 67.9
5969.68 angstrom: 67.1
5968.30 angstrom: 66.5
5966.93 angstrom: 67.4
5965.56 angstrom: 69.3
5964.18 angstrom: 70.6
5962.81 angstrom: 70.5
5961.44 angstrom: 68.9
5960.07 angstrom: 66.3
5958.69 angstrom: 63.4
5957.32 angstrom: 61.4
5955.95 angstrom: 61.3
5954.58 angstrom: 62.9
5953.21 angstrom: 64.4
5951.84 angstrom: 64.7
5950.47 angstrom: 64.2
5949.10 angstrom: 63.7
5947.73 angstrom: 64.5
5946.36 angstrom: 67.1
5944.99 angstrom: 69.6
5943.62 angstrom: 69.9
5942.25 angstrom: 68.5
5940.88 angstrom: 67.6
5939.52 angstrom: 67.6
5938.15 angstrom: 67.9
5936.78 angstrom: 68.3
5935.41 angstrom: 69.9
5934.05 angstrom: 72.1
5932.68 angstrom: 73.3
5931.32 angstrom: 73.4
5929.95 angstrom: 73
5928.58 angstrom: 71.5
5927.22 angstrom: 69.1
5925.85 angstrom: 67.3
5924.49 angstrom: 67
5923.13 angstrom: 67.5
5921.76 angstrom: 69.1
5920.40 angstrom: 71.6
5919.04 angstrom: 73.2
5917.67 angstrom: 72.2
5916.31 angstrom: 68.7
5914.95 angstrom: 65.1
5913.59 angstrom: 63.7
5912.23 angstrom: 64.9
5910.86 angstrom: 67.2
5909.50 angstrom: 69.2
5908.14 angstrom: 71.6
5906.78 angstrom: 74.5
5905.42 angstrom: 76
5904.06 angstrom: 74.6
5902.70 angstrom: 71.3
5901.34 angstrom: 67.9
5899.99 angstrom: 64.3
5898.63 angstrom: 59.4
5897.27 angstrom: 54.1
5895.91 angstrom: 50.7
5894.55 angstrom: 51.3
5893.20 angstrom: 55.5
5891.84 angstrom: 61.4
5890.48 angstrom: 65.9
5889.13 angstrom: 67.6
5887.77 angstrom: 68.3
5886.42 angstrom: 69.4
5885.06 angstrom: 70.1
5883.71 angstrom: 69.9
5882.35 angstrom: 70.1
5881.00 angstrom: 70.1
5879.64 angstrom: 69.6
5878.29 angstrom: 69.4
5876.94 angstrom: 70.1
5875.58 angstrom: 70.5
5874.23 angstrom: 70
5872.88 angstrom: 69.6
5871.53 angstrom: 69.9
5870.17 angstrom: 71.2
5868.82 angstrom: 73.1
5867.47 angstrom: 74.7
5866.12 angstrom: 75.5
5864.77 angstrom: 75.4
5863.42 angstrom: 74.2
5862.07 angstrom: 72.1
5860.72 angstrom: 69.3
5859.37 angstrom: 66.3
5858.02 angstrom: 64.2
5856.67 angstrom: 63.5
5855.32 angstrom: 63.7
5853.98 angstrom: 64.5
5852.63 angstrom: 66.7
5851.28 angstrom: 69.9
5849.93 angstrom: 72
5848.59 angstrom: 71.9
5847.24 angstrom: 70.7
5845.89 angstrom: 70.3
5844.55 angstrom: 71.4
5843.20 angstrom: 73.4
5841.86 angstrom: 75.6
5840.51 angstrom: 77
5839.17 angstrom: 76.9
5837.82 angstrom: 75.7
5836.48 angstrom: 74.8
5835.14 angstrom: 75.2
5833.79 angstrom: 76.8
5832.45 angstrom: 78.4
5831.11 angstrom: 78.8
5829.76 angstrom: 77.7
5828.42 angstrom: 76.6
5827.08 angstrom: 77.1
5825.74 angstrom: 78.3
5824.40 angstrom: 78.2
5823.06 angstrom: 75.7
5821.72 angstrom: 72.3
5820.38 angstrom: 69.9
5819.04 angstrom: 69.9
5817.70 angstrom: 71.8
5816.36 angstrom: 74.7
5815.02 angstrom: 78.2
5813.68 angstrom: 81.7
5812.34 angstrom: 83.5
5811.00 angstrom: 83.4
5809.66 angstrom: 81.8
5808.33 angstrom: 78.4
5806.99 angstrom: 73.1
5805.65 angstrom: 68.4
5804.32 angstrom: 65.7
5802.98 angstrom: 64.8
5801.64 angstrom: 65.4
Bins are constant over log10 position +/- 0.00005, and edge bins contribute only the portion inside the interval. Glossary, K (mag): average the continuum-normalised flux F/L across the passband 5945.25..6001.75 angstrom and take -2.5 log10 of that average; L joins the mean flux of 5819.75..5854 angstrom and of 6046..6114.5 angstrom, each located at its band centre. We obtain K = 0.064 mag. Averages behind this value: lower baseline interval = 74.3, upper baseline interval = 69.6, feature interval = 67.5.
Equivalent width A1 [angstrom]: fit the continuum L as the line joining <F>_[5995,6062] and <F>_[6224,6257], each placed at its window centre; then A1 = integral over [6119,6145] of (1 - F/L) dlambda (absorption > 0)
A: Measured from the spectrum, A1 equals 1.6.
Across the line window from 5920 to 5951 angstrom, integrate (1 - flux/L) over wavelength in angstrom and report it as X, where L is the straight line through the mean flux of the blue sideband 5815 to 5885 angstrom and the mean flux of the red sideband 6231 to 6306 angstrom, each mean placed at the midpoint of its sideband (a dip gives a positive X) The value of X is 1.0 angstrom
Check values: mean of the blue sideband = 72.3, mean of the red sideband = 66.2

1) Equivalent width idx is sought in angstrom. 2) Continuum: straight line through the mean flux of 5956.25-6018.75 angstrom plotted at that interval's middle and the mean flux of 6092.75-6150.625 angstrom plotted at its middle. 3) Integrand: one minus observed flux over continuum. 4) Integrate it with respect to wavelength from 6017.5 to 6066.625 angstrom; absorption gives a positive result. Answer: -1.6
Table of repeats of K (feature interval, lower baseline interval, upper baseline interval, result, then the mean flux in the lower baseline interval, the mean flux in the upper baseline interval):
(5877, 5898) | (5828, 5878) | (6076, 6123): 0.12 mag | 72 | 68.8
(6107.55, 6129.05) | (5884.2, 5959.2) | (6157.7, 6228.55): 0.02 mag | 66.9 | 65.4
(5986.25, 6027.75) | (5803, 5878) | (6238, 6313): 0.02 mag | 73.2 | 65.9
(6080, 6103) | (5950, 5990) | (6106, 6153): -0.06 mag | 67.1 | 66.7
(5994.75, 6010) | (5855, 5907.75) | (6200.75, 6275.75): -0.03 mag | 67.9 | 66.3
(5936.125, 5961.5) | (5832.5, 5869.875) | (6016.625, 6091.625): 0.08 mag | 71.8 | 69.5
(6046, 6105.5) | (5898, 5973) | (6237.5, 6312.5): -0.04 mag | 68.1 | 65.9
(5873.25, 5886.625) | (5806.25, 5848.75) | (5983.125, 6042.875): 0.06 mag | 75.9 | 69.6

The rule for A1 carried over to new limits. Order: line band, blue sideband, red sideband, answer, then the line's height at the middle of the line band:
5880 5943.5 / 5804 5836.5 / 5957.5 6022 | 3.58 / 71.8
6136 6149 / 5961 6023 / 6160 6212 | -0.15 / 66.3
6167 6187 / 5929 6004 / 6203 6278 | 0.71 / 66.8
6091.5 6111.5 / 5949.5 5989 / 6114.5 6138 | -1.66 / 64.7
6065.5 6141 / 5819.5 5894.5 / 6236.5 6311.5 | 0.61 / 68.1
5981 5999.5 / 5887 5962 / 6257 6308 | -1.00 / 66.6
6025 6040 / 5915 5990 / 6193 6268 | -0.65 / 67.6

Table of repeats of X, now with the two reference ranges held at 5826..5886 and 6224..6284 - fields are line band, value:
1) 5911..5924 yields 0.5 angstrom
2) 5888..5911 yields 2.1 angstrom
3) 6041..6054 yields 0.1 angstrom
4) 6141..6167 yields -0.5 angstrom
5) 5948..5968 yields 1.4 angstrom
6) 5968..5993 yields 0.7 angstrom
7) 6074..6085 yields 0.0 angstrom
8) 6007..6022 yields 0.8 angstrom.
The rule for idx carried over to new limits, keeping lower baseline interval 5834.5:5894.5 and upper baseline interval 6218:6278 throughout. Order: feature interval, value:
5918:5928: 0.0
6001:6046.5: -0.2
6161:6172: -0.1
